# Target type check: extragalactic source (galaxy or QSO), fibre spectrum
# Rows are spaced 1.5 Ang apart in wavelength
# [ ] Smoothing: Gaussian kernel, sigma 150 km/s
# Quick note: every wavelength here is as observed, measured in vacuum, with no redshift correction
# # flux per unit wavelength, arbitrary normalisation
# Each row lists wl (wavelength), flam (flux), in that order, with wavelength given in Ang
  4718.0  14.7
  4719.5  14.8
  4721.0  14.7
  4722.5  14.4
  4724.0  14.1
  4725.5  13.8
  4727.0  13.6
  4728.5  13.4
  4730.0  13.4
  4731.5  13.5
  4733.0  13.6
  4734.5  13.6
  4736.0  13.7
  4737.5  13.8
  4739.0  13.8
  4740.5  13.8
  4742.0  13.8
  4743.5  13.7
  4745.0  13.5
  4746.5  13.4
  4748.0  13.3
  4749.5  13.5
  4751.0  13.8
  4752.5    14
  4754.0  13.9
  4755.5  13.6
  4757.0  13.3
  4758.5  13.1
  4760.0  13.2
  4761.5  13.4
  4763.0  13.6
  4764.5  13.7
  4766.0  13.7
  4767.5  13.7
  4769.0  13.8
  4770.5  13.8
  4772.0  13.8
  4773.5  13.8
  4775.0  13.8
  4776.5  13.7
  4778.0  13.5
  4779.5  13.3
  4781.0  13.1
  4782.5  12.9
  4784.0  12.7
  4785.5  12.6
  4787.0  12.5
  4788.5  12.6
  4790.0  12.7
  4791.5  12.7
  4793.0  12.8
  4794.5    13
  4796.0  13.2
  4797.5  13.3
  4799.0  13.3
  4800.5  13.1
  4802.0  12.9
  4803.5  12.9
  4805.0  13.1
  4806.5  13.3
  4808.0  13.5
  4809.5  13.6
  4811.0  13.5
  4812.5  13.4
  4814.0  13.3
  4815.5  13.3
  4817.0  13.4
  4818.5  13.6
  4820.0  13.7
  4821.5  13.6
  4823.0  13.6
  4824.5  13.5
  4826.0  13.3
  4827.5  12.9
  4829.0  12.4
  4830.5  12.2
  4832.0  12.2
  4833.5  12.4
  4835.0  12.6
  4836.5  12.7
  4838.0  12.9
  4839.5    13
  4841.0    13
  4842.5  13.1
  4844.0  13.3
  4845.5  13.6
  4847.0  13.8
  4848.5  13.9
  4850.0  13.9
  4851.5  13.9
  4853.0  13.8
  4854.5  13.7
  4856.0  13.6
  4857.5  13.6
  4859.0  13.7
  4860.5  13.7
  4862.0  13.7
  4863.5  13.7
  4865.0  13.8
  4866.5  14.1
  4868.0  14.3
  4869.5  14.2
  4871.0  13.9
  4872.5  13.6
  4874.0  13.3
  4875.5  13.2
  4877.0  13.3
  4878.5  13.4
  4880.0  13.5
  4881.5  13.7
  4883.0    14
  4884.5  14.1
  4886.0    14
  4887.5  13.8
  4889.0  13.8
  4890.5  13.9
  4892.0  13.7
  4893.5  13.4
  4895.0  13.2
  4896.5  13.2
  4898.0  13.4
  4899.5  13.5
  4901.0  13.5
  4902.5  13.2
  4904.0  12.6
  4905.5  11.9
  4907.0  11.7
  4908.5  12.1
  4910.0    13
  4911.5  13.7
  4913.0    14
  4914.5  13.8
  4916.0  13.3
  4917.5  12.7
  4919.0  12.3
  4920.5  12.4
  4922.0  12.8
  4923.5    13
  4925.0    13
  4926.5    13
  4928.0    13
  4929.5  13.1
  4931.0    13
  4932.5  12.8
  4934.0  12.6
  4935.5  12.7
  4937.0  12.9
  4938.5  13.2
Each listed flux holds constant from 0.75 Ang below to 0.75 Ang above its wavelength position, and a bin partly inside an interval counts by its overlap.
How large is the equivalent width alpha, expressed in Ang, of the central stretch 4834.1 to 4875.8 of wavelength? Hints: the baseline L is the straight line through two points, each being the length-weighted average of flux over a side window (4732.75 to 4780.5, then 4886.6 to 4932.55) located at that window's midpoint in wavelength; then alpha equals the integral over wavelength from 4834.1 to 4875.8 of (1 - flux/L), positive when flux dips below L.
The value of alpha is -0.9 Ang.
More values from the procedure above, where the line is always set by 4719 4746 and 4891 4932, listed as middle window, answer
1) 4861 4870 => -0.5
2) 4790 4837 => 1.2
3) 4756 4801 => 1.2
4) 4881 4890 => -0.5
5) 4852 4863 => -0.4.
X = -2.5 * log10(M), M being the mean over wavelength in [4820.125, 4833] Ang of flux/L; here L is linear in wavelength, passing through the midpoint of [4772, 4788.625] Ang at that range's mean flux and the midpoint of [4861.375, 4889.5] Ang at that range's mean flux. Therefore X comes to 0.039 mag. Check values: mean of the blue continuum 13.2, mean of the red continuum 13.8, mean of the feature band 13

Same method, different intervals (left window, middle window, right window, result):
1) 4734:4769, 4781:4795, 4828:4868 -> 0.06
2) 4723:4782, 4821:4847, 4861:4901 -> 0.06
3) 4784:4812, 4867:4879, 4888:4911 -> -0.05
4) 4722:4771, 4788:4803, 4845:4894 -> 0.06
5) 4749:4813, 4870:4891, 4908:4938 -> -0.05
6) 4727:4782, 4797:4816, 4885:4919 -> 0.02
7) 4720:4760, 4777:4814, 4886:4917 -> 0.04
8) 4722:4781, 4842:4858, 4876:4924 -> -0.02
